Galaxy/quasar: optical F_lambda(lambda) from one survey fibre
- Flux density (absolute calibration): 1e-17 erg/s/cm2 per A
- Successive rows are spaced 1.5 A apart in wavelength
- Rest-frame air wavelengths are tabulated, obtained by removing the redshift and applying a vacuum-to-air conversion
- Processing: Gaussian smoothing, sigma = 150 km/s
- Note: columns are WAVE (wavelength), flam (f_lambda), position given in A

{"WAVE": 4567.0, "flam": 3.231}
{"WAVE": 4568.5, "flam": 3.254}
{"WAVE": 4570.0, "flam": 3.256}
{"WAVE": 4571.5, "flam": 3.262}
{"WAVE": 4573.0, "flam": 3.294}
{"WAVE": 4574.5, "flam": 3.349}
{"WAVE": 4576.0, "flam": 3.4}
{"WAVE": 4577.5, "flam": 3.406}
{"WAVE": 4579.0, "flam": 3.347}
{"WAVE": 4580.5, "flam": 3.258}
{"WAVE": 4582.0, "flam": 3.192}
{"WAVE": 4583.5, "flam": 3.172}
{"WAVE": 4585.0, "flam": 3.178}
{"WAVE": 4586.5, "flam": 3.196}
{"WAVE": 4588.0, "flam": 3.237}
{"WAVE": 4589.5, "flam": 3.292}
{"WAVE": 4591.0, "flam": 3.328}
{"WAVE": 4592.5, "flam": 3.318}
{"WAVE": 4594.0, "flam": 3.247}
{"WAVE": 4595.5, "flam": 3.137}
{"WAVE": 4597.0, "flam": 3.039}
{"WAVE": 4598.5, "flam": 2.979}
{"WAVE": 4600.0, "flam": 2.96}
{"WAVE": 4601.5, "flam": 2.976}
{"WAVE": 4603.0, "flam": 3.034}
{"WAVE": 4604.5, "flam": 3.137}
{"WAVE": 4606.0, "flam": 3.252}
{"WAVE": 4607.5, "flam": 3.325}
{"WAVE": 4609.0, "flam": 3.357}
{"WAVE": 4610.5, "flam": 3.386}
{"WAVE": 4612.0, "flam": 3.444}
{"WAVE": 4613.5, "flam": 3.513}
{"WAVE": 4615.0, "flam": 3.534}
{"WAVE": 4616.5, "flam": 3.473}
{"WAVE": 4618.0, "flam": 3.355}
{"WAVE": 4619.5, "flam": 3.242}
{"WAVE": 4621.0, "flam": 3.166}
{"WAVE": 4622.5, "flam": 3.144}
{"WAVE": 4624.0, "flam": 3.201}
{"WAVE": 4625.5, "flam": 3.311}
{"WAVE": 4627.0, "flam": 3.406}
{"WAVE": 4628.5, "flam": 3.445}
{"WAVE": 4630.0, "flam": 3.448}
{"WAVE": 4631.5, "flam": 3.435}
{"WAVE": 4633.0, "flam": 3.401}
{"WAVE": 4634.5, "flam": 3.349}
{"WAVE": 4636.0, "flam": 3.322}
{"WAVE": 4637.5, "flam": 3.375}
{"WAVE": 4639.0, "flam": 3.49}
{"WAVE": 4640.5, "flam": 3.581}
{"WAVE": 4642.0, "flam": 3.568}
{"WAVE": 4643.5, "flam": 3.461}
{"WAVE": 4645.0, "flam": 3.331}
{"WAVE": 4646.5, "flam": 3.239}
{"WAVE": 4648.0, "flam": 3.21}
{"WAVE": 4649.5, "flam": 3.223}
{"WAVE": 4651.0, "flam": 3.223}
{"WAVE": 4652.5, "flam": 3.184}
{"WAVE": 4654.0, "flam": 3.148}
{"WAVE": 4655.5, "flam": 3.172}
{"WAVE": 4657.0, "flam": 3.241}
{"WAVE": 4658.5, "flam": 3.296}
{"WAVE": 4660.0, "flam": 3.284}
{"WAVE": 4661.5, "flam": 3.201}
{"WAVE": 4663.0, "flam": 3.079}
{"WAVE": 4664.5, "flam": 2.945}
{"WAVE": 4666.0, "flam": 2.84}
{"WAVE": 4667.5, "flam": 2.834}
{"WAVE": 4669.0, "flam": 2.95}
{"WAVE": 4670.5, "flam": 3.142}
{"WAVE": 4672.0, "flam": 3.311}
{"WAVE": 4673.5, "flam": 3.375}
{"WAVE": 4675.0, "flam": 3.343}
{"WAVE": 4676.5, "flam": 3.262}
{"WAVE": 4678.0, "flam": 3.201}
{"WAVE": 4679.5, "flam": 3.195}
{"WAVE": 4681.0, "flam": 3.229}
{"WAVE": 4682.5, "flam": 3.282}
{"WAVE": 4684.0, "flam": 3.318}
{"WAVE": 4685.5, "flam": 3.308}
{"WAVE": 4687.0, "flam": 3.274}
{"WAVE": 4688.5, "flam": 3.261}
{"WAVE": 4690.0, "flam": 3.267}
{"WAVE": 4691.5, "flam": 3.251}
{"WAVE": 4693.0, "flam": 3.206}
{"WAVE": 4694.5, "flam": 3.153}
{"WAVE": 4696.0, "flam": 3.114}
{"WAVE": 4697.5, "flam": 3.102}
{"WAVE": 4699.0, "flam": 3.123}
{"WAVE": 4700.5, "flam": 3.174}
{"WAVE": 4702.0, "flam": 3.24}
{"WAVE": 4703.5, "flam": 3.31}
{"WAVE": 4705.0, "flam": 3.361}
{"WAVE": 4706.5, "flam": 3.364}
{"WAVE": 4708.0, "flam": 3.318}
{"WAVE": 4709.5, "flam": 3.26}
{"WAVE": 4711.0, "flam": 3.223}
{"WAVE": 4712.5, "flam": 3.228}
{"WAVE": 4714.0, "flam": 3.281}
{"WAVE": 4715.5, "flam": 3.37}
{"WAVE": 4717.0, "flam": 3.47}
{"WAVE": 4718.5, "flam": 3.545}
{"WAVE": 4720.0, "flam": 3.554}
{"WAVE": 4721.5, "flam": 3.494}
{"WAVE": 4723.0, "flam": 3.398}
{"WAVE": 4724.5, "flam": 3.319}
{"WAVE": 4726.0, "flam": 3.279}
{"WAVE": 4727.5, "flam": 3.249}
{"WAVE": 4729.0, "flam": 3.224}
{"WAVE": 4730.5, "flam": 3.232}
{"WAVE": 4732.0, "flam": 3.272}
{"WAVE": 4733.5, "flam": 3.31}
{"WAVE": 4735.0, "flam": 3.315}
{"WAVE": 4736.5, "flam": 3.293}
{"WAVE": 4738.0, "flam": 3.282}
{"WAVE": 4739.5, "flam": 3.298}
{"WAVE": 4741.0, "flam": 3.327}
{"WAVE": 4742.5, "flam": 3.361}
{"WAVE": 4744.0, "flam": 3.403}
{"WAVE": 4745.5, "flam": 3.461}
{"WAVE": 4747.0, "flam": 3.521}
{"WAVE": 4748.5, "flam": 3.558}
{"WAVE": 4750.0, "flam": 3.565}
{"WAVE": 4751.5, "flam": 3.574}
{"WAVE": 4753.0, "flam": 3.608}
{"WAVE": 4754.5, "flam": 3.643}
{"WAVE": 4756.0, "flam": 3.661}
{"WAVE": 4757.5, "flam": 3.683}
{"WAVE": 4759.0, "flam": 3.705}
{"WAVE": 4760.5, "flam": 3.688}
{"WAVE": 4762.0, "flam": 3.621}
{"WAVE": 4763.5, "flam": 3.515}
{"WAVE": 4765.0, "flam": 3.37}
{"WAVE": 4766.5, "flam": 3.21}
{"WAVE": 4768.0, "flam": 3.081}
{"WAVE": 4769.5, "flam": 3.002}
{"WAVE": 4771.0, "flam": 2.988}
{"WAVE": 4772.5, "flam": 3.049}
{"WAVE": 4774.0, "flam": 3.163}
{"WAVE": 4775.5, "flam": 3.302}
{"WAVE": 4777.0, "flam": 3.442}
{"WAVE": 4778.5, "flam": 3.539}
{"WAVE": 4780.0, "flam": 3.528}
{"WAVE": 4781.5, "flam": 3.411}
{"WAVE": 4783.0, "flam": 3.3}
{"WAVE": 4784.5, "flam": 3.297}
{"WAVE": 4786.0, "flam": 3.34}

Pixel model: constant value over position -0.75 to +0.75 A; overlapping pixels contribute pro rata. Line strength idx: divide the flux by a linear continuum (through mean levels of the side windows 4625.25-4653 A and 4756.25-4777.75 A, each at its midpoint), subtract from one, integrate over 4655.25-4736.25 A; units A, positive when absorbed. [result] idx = 2.8 A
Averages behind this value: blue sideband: 3.37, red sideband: 3.35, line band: 3.25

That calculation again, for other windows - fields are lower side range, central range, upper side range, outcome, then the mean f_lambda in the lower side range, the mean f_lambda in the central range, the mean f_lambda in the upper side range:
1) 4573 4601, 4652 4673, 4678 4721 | 0.9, 3.22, 3.12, 3.28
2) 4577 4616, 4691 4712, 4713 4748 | 0.7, 3.24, 3.23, 3.36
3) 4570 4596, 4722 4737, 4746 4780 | 0.5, 3.27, 3.29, 3.43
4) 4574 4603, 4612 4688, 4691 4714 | -1.4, 3.21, 3.28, 3.23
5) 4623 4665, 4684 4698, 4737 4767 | 0.7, 3.31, 3.22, 3.5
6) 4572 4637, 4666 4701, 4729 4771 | 1.6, 3.28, 3.2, 3.42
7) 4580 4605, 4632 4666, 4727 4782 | -0.4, 3.16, 3.28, 3.39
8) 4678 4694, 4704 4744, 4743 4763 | 1.3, 3.25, 3.33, 3.59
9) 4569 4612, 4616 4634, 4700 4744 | -0.4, 3.23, 3.33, 3.32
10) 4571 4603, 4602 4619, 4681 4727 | -0.6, 3.21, 3.34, 3.29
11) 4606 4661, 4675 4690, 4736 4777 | 0.5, 3.34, 3.26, 3.41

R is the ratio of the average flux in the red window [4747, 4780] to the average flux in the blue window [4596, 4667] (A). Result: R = 1.05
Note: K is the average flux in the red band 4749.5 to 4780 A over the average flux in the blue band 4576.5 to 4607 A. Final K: 1.07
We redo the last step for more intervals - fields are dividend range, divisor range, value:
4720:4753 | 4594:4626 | 1.04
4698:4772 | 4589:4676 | 1.03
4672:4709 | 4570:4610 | 1.01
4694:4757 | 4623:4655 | 1.00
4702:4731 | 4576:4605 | 1.05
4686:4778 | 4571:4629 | 1.02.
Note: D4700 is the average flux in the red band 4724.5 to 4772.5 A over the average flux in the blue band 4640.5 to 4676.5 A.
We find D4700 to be 1.1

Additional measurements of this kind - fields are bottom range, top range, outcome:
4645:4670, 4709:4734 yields 1.06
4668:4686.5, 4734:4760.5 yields 1.08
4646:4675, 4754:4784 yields 1.07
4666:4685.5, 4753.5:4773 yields 1.07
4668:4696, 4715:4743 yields 1.04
